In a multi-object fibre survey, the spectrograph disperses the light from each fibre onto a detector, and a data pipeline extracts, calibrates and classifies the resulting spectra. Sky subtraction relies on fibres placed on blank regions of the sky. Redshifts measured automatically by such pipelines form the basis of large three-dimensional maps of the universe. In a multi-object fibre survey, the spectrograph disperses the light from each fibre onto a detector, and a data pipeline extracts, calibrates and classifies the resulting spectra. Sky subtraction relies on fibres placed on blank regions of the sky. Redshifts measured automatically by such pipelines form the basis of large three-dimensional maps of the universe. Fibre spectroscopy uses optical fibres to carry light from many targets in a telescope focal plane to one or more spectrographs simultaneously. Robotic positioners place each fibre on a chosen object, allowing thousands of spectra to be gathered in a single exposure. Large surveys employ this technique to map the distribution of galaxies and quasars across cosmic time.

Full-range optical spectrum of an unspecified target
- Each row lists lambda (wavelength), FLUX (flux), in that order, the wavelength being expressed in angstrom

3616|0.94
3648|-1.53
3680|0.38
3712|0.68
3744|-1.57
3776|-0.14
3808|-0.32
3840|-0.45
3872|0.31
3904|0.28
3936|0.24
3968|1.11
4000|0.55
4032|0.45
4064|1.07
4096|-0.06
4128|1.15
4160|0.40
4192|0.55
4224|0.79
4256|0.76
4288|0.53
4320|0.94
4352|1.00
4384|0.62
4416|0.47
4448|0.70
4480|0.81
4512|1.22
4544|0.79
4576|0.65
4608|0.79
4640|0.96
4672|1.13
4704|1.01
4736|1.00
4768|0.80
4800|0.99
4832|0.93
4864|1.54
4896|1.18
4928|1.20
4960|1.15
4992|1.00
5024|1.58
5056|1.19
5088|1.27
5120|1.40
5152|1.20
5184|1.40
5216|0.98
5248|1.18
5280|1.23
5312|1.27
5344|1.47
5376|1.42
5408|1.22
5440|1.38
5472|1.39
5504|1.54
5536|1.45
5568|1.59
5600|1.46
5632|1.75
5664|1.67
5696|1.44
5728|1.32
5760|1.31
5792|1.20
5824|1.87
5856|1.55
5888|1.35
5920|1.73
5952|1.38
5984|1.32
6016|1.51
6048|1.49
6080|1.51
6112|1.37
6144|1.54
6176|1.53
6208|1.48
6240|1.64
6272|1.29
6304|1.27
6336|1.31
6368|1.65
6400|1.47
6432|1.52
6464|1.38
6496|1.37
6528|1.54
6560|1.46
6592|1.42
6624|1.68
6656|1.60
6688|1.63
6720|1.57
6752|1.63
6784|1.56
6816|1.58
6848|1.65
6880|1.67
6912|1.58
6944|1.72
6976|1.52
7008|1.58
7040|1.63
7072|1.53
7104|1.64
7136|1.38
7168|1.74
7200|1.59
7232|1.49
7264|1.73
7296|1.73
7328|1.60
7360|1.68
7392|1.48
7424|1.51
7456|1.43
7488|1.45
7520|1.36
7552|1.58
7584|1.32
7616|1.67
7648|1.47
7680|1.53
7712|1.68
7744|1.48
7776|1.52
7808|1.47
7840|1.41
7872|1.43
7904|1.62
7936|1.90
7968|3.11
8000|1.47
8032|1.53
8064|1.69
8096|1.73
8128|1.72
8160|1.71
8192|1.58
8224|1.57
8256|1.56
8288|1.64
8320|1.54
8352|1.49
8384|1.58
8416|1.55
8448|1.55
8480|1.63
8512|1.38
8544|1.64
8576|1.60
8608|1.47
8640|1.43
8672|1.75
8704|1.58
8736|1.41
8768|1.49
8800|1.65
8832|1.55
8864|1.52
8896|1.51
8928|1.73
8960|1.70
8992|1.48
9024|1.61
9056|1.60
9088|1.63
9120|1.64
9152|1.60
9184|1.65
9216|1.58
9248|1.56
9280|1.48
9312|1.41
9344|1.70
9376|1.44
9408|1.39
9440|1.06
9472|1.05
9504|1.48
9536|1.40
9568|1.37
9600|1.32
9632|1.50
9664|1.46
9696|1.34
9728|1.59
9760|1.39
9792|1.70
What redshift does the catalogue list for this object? 0.212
